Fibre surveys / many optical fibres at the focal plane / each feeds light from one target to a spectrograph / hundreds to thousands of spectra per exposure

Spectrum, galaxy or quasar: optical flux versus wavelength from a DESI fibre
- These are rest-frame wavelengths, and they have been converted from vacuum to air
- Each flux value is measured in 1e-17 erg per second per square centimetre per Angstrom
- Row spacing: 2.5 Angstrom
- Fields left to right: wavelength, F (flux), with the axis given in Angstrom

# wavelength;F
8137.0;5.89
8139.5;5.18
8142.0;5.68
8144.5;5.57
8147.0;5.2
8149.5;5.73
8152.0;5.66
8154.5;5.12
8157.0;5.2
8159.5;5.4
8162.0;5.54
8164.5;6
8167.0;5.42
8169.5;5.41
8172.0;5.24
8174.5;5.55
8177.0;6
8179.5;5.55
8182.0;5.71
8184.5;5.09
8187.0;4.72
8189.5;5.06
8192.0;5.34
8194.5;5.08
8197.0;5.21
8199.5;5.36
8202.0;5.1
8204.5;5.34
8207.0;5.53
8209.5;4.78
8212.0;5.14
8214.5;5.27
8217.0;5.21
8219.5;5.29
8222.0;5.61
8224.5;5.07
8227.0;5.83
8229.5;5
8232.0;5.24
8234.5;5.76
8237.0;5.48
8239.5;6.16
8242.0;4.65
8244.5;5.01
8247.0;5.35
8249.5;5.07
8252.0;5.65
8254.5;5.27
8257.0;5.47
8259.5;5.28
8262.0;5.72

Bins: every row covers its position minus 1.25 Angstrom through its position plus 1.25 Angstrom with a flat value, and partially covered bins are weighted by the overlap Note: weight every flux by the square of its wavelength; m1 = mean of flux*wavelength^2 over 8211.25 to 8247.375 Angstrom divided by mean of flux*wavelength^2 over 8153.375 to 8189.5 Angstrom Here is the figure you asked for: 1.0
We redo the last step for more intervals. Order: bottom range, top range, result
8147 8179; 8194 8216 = 0.95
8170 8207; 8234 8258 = 1.02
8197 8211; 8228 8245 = 1.03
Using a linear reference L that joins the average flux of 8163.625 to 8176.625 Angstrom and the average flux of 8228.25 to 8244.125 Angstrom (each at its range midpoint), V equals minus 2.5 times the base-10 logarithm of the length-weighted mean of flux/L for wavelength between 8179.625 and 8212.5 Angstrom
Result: 0.05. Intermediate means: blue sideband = 5.54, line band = 5.2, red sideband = 5.36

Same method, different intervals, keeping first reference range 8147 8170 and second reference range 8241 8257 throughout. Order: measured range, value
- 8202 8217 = 0.02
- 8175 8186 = -0.03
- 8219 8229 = -0.03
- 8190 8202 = 0.03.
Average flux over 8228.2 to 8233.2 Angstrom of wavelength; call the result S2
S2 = 5.13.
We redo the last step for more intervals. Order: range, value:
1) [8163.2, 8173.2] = 5.52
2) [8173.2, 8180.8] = 5.7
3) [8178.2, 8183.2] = 5.63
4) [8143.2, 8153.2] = 5.54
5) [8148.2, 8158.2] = 5.43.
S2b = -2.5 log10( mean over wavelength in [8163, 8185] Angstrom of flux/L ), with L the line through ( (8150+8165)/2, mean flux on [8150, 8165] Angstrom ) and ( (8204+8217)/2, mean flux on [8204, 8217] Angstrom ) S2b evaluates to -0.04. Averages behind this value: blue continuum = 5.47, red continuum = 5.2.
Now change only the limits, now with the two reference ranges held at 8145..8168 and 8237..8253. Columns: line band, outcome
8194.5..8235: 0.02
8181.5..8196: 0.06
